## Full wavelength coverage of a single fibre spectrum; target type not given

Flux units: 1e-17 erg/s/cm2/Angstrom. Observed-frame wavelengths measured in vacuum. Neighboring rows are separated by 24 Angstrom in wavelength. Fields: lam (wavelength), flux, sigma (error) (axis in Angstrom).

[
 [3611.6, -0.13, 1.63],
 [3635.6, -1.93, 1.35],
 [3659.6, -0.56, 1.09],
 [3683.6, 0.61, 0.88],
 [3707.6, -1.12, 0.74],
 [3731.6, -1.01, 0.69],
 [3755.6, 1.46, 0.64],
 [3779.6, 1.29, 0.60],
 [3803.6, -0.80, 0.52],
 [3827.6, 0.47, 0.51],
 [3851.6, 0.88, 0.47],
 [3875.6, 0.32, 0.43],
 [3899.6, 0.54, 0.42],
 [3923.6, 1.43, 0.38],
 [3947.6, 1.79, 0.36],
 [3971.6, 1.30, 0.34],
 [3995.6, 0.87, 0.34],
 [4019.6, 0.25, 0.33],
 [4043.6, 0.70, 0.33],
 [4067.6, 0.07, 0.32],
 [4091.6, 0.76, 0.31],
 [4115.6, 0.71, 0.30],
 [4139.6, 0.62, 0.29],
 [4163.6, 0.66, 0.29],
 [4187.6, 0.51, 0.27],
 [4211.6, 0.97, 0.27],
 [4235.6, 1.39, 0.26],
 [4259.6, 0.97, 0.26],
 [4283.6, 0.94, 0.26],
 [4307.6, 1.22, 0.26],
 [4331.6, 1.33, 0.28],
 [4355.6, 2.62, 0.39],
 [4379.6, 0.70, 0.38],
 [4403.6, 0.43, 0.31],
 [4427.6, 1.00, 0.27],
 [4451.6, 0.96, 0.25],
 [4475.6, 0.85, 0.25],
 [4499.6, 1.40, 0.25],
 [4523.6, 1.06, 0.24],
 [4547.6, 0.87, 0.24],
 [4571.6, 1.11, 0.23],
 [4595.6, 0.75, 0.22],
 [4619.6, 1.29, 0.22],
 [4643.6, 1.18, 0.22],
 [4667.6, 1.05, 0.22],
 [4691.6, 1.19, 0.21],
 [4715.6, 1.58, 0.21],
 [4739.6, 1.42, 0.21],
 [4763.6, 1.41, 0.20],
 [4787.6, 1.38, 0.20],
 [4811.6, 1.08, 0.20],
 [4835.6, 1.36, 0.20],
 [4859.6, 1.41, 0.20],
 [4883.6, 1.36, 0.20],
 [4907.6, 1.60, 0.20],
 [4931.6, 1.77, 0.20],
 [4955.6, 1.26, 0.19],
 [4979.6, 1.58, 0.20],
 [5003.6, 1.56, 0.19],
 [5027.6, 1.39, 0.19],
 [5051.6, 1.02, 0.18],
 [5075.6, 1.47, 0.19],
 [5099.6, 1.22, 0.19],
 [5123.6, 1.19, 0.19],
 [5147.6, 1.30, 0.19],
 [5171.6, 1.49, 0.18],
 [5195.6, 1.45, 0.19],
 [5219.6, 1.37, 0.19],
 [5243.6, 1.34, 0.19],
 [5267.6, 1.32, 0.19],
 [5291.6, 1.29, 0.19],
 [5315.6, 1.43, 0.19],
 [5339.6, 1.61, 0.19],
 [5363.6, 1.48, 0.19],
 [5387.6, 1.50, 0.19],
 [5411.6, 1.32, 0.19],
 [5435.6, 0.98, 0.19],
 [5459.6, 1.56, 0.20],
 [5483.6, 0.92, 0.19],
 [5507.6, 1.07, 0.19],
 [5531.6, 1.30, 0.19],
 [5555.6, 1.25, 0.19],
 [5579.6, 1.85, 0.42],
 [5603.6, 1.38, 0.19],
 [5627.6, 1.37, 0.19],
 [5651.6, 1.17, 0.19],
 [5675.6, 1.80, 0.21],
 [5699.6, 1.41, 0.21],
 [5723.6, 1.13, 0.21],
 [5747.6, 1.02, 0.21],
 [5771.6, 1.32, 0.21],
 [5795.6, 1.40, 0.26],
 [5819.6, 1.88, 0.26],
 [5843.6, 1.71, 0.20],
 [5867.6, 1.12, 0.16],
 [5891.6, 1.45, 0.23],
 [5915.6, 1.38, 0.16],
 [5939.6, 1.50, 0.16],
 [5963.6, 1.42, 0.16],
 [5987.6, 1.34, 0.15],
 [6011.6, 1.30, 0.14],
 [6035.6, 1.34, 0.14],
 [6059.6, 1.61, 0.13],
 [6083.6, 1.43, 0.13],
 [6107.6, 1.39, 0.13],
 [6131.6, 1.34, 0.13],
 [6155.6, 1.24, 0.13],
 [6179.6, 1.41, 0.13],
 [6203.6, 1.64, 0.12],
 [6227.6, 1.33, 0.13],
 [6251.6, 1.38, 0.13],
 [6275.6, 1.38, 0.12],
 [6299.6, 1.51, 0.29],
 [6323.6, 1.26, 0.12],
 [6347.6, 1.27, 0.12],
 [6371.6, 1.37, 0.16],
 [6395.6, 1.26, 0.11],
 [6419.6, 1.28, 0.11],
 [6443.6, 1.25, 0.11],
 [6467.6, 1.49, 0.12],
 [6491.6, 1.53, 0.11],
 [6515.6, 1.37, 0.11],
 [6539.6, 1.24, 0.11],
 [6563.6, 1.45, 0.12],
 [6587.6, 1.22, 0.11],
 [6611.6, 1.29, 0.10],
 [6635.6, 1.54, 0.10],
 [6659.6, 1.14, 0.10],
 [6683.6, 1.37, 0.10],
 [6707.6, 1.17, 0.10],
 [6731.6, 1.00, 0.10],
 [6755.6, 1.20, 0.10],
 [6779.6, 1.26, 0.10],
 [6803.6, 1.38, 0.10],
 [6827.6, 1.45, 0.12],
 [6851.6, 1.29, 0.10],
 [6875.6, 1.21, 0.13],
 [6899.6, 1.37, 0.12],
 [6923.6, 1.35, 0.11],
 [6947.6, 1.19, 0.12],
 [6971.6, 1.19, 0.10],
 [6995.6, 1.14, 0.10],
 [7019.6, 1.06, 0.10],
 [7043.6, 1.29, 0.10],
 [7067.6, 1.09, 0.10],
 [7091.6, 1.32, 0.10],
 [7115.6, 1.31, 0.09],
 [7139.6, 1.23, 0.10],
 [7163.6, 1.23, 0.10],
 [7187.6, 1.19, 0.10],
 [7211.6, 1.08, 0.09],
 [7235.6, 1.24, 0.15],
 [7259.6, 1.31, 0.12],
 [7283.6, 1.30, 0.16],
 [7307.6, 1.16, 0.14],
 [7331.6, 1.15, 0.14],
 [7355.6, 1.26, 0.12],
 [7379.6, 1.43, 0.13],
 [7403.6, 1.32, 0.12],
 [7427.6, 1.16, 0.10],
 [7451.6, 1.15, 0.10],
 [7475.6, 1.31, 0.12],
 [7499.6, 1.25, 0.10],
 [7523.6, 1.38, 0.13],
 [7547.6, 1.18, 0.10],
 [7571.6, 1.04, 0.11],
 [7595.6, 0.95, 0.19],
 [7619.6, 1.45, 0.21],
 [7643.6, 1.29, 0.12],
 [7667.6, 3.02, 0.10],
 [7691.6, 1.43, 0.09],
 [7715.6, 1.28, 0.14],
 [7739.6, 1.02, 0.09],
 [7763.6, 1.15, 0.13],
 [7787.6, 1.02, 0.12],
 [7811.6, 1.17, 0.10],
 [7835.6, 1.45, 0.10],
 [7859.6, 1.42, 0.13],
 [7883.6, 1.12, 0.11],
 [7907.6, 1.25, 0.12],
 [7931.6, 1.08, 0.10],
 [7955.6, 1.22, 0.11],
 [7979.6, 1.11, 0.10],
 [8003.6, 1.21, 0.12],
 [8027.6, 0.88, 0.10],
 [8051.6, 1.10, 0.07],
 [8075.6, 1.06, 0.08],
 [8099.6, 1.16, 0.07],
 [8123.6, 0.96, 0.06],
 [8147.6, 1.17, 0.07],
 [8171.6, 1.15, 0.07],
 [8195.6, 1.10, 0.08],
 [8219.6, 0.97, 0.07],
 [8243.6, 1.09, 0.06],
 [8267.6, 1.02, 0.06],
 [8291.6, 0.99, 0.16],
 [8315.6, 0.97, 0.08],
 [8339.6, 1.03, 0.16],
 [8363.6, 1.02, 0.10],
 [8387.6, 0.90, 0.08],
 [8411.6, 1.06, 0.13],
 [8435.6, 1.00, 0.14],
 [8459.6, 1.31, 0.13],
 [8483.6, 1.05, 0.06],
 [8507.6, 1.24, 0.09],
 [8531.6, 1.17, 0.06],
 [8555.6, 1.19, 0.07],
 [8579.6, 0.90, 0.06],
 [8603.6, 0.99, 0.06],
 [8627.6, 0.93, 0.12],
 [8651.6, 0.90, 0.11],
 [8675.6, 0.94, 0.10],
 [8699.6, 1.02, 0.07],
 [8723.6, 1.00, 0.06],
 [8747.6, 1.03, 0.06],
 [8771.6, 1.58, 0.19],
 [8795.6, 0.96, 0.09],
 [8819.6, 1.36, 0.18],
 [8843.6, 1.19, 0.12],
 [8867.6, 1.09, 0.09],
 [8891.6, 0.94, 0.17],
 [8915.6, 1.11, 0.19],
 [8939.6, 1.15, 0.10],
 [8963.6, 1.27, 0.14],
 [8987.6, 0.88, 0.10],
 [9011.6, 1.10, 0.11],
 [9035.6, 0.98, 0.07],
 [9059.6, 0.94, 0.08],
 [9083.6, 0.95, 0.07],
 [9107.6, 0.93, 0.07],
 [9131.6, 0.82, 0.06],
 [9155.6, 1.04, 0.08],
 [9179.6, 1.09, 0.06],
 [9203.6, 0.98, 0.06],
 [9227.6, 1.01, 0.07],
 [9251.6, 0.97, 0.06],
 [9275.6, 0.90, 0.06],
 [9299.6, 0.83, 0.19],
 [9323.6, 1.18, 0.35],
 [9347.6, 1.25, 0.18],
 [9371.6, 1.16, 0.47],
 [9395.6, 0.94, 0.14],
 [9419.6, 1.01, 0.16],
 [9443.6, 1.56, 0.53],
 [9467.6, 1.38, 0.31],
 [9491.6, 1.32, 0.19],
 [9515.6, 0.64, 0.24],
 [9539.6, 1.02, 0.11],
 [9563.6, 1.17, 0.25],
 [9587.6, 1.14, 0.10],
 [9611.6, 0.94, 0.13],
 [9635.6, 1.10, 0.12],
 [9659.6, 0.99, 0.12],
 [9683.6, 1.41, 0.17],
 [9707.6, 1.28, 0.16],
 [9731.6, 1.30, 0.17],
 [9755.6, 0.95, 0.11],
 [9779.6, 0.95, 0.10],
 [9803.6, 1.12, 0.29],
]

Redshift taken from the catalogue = 0.17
